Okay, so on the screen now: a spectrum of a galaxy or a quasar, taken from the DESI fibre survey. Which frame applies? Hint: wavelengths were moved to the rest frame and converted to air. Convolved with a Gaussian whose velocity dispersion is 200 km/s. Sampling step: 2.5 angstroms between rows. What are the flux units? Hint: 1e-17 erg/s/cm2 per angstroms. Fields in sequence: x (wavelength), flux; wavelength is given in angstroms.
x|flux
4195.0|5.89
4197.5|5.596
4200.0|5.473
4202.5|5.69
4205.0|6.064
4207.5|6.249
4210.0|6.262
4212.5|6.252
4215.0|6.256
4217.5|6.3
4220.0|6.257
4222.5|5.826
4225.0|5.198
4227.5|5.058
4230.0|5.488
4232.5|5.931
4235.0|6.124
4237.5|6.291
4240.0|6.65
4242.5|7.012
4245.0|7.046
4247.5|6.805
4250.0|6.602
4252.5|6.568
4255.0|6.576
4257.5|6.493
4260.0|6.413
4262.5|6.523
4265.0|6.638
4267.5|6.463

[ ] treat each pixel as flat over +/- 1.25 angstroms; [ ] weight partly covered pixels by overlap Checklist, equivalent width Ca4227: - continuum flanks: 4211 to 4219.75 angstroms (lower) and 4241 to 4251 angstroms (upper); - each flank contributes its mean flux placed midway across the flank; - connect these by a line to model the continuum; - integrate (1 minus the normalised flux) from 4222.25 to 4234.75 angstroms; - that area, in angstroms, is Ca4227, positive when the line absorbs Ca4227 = 1.92 angstroms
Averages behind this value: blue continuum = 6.27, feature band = 5.52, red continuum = 6.87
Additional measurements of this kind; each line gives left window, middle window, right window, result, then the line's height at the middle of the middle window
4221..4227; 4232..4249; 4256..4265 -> -1.80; 5.95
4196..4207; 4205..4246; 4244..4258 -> 0.45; 6.2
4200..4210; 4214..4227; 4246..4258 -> 0.57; 6.18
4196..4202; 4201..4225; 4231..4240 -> -1.14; 5.8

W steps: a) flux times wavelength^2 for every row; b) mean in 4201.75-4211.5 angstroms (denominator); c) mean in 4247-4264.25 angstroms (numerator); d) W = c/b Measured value 1.10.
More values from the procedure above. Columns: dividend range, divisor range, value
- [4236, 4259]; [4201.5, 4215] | 1.11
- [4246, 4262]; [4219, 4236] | 1.17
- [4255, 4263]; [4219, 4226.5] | 1.15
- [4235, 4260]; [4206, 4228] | 1.12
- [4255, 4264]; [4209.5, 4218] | 1.06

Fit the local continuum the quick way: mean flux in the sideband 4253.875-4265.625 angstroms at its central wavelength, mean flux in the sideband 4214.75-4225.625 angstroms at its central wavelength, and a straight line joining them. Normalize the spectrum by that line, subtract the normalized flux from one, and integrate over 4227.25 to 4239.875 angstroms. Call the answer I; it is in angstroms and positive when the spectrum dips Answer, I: 0.53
